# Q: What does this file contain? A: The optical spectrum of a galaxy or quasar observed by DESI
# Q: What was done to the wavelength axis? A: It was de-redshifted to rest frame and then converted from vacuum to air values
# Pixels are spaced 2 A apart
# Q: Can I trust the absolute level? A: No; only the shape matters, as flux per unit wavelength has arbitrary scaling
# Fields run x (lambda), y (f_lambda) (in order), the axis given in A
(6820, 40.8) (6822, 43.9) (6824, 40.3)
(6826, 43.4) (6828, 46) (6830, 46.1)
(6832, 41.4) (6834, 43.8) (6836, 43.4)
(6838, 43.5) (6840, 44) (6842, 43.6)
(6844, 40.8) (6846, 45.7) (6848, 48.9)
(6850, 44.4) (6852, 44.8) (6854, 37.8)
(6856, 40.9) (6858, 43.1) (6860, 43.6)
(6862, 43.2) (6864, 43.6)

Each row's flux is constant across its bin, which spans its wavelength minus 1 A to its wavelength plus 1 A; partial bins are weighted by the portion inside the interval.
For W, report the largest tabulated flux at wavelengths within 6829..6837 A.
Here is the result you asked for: 46.1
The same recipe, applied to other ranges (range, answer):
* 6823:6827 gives 43.4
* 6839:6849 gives 48.9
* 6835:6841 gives 44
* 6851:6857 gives 44.8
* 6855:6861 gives 43.6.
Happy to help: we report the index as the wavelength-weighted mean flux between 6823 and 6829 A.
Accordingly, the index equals 43.2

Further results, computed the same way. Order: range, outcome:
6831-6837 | 42.9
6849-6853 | 44.6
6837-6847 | 43.5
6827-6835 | 44.3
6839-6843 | 43.8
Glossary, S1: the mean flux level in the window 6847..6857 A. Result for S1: 43.4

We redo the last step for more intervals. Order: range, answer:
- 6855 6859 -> 42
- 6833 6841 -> 43.7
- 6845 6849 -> 47.3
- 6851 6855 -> 41.3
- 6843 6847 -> 43.2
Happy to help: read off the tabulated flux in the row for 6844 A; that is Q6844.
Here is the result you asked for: 40.8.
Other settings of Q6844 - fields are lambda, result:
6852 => 44.8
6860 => 43.6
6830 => 46.1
